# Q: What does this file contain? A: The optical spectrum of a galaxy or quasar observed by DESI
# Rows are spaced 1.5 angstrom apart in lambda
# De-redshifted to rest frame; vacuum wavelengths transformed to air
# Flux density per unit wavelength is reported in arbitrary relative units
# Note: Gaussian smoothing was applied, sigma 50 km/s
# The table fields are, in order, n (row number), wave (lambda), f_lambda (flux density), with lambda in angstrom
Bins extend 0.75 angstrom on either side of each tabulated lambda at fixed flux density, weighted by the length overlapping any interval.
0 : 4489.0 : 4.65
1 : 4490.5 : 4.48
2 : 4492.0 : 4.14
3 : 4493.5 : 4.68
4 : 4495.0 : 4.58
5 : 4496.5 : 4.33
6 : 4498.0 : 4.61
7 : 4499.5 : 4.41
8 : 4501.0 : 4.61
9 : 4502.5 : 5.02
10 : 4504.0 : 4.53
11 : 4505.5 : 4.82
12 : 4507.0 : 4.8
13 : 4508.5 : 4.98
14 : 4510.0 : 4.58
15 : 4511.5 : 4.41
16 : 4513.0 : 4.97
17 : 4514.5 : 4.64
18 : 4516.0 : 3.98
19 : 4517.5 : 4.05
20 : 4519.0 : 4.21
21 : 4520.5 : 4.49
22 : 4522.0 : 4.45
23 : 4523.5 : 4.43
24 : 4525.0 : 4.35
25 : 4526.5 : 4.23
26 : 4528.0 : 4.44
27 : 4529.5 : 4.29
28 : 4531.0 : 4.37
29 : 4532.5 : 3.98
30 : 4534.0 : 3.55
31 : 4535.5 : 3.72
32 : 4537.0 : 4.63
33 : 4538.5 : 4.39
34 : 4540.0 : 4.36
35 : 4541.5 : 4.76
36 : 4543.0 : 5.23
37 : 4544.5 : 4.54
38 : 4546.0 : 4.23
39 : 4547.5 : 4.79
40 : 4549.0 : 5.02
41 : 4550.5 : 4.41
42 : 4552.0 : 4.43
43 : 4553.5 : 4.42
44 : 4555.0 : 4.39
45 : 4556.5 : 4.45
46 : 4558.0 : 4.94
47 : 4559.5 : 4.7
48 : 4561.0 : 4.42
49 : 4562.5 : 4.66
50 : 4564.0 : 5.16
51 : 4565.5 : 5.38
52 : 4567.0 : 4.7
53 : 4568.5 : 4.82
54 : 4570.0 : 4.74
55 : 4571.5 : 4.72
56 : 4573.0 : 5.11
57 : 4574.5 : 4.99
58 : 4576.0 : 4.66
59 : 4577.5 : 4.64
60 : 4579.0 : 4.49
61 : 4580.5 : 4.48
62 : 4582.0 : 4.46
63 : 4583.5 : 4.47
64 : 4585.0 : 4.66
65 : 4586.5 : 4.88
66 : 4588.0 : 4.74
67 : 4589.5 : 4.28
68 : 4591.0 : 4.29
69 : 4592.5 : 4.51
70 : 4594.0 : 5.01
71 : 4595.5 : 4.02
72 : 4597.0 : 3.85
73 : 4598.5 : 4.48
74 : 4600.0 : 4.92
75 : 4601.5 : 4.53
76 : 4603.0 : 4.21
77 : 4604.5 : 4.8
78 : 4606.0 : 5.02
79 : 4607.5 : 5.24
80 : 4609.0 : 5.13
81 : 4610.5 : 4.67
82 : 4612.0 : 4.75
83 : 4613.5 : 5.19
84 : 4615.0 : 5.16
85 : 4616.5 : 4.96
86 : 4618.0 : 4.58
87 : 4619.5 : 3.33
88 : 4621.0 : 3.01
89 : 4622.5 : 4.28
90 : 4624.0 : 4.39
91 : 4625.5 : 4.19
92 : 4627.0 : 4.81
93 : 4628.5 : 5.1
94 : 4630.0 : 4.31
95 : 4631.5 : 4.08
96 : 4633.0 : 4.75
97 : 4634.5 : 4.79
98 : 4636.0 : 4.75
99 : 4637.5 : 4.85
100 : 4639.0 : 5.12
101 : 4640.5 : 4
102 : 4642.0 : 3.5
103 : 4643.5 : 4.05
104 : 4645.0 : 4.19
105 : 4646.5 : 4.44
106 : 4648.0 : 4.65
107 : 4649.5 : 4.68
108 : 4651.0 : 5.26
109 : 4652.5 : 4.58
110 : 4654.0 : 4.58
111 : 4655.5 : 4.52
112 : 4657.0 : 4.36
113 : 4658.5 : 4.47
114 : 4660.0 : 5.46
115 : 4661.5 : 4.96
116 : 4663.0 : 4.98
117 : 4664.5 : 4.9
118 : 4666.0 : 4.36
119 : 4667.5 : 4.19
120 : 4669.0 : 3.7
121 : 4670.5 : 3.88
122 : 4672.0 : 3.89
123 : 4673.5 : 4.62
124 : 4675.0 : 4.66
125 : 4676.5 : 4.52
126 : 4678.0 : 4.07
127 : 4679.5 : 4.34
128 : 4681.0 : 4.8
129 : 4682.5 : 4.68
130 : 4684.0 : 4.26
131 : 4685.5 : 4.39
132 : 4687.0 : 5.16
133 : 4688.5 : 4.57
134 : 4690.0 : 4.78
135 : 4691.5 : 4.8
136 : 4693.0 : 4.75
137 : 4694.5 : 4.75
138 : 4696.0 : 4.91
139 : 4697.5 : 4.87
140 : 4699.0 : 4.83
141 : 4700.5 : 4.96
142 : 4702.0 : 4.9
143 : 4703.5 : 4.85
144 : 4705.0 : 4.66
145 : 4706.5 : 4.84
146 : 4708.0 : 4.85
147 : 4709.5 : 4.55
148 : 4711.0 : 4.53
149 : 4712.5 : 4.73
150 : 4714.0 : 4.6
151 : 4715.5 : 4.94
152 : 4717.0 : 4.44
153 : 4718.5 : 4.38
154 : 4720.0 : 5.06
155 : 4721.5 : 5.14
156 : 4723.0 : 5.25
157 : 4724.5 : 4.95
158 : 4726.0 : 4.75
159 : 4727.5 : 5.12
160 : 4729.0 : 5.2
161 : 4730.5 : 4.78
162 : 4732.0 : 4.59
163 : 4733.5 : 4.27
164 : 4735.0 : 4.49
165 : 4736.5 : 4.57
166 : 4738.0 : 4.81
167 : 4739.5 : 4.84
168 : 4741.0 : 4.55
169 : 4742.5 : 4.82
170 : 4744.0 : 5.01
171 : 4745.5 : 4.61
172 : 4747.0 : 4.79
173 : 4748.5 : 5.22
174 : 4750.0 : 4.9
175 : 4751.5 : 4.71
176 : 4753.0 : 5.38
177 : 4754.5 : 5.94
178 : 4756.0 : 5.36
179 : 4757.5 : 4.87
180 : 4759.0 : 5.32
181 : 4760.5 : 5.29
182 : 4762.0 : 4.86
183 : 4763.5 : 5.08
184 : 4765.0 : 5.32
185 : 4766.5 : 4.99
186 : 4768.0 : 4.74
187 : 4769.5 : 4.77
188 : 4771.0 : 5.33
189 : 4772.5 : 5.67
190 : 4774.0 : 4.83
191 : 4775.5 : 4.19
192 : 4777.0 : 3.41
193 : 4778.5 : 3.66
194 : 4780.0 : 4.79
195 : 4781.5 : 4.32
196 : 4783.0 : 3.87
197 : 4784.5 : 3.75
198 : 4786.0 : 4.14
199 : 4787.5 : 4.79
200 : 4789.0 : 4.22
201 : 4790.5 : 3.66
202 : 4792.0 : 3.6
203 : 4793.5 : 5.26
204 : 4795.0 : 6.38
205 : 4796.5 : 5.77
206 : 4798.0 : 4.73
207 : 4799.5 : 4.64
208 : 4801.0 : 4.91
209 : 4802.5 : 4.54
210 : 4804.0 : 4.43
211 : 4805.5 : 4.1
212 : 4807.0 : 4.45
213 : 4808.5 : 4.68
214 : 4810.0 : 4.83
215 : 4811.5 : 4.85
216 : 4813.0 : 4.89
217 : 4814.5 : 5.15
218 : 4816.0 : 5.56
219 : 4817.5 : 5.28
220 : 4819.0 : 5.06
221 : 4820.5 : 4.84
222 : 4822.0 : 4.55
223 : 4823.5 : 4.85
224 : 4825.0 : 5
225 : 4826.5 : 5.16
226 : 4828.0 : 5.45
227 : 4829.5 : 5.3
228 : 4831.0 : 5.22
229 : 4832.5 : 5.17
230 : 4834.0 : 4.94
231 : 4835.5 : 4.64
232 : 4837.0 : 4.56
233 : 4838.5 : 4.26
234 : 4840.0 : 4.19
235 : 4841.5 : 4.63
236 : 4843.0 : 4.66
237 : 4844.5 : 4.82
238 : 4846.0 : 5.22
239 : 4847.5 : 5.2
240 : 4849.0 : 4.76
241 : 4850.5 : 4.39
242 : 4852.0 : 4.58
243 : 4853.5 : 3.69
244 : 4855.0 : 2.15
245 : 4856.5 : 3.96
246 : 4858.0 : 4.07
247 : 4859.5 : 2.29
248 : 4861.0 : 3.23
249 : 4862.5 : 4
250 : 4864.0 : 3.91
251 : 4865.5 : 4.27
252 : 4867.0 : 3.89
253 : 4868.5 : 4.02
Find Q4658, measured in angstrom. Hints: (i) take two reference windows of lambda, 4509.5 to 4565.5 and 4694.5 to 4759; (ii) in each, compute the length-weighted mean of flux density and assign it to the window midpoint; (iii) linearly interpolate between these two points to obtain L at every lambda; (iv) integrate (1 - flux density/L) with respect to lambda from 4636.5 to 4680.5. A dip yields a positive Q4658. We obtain 2.2 angstrom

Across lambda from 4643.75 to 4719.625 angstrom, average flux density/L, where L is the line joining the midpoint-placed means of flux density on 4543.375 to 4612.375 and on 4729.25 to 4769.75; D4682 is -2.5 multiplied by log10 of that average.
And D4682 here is 0.05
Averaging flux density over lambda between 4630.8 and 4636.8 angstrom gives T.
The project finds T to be 4.6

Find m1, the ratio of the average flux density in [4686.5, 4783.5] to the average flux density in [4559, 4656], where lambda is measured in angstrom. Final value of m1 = 1.0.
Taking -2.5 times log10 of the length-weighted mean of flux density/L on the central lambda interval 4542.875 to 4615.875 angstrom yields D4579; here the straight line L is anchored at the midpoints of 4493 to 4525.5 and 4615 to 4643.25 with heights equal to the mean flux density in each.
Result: -0.05 mag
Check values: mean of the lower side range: 4.54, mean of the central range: 4.69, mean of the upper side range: 4.39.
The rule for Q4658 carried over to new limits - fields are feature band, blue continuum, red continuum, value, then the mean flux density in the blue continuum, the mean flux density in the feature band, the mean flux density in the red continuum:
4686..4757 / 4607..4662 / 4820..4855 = -3.2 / 4.57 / 4.84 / 4.73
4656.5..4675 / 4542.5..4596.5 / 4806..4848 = 1.0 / 4.66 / 4.49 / 4.9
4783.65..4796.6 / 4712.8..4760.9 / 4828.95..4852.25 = 0.8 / 4.9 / 4.56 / 4.78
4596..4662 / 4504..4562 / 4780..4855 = -0.2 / 4.47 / 4.56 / 4.71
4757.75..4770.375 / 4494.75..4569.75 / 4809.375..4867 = -1.4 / 4.53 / 5.04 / 4.56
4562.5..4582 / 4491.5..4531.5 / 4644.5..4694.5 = -1.2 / 4.5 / 4.8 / 4.56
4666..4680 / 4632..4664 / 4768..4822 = 1.2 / 4.61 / 4.21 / 4.67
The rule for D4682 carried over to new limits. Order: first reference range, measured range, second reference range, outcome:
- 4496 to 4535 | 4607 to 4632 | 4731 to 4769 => 0.028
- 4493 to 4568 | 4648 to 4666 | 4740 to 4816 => -0.027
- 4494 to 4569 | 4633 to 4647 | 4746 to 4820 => 0.053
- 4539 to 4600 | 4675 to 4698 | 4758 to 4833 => 0.017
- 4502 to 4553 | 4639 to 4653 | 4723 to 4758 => 0.072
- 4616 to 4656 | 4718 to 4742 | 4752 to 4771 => 0.039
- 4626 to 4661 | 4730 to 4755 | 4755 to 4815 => -0.036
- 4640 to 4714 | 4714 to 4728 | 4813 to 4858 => -0.058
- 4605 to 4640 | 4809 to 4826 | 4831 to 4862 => -0.152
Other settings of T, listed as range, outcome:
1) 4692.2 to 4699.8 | 4.82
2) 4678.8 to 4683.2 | 4.61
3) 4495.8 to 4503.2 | 4.59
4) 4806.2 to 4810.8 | 4.65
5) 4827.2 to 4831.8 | 5.32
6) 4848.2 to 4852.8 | 4.57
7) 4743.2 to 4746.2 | 4.81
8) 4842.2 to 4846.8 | 4.9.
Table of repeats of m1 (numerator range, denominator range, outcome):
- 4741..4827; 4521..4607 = 1.05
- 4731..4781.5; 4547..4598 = 1.04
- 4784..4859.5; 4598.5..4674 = 1.03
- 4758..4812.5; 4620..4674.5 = 1.05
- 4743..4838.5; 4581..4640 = 1.06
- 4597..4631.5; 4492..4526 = 1.01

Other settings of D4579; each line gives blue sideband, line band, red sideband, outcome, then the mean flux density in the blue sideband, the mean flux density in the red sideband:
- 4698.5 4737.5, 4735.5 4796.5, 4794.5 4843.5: 0.01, 4.78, 4.89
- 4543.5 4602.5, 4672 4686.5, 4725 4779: 0.07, 4.63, 4.87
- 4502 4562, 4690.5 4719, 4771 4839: -0.03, 4.48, 4.73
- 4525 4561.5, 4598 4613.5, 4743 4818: -0.06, 4.44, 4.8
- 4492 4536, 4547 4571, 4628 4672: -0.06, 4.43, 4.52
